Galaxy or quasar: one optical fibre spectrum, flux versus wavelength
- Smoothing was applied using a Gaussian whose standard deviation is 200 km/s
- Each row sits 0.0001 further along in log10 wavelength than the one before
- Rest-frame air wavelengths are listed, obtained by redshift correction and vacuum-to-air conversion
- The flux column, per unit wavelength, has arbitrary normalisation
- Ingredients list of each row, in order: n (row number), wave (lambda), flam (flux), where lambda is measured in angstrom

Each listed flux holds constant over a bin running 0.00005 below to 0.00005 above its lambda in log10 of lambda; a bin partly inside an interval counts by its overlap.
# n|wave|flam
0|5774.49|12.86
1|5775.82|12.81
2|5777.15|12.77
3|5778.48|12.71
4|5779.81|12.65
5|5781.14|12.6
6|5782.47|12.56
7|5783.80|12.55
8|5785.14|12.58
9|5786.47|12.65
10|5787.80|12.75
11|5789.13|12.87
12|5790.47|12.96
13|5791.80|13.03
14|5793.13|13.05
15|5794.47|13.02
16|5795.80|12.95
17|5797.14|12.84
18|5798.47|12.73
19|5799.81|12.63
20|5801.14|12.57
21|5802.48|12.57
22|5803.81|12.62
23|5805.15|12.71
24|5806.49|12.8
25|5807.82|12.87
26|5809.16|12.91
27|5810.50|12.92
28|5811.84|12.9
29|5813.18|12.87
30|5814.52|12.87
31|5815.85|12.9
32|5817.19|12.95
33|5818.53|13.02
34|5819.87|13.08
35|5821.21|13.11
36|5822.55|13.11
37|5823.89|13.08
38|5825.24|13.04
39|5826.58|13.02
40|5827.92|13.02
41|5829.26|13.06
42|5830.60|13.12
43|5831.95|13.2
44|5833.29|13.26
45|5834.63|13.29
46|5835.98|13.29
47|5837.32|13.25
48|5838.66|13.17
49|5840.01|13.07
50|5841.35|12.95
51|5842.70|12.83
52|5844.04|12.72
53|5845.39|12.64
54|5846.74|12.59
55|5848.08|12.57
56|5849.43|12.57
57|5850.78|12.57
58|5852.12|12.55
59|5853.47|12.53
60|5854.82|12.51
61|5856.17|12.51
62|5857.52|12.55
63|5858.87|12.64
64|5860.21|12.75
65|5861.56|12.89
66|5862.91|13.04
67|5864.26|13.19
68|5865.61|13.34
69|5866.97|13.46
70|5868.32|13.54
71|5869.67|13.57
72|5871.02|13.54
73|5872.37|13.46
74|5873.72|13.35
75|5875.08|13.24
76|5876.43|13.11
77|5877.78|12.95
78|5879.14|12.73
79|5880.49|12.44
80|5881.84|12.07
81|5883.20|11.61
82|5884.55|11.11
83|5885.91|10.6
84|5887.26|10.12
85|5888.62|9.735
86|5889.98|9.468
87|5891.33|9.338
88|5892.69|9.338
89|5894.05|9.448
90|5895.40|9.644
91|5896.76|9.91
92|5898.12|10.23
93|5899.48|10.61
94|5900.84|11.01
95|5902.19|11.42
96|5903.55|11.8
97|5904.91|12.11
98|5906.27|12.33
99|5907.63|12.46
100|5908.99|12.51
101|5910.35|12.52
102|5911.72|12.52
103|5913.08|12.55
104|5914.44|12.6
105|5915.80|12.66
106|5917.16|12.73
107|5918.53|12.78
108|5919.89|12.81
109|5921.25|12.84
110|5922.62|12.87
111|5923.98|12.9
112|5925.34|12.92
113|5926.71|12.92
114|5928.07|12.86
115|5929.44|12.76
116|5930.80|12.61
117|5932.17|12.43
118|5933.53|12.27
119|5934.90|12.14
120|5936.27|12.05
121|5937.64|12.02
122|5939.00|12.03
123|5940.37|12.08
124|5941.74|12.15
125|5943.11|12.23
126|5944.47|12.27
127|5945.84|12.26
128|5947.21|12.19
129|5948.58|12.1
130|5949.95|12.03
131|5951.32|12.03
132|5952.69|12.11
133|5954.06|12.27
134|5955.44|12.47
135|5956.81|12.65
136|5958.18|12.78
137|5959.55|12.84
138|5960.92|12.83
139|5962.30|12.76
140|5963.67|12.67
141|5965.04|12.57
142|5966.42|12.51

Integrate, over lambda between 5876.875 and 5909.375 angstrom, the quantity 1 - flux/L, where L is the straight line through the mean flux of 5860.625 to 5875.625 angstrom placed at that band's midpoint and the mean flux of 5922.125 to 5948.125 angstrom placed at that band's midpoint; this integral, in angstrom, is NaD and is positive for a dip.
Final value 4.8 angstrom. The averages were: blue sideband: 13.3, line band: 11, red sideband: 12.4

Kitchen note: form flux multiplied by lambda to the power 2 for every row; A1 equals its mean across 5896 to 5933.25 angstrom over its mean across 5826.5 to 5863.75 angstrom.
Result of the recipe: 1.0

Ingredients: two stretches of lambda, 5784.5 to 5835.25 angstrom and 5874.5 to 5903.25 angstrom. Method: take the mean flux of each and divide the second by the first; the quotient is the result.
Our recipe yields 0.8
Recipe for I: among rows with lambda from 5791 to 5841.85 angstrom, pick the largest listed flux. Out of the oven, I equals 13.29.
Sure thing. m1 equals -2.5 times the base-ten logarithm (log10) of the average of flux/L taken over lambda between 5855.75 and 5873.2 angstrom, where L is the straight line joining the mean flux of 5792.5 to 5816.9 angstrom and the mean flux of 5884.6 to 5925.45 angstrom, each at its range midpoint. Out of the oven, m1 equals -0.10 mag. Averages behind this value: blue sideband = 12.8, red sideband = 11.5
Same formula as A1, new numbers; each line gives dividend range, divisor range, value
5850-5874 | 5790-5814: 1.03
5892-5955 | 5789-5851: 0.96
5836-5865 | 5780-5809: 1.02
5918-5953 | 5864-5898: 1.08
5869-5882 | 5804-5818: 1.04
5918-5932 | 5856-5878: 0.99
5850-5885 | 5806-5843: 1.00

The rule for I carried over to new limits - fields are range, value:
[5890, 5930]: 12.92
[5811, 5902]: 13.57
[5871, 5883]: 13.54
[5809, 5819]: 13.02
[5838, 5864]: 13.17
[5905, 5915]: 12.6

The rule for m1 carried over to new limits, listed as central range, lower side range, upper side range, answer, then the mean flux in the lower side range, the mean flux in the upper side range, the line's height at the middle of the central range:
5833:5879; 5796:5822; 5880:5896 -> -0.14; 12.8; 10.4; 11.4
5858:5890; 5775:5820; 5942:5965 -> 0.01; 12.8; 12.4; 12.6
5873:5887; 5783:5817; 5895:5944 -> 0.01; 12.8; 12.2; 12.4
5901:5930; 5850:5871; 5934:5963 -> 0.00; 12.9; 12.3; 12.5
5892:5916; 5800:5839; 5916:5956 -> 0.11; 13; 12.4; 12.6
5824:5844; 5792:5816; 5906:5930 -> -0.03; 12.8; 12.7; 12.8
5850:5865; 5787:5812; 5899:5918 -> -0.02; 12.8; 12.2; 12.5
